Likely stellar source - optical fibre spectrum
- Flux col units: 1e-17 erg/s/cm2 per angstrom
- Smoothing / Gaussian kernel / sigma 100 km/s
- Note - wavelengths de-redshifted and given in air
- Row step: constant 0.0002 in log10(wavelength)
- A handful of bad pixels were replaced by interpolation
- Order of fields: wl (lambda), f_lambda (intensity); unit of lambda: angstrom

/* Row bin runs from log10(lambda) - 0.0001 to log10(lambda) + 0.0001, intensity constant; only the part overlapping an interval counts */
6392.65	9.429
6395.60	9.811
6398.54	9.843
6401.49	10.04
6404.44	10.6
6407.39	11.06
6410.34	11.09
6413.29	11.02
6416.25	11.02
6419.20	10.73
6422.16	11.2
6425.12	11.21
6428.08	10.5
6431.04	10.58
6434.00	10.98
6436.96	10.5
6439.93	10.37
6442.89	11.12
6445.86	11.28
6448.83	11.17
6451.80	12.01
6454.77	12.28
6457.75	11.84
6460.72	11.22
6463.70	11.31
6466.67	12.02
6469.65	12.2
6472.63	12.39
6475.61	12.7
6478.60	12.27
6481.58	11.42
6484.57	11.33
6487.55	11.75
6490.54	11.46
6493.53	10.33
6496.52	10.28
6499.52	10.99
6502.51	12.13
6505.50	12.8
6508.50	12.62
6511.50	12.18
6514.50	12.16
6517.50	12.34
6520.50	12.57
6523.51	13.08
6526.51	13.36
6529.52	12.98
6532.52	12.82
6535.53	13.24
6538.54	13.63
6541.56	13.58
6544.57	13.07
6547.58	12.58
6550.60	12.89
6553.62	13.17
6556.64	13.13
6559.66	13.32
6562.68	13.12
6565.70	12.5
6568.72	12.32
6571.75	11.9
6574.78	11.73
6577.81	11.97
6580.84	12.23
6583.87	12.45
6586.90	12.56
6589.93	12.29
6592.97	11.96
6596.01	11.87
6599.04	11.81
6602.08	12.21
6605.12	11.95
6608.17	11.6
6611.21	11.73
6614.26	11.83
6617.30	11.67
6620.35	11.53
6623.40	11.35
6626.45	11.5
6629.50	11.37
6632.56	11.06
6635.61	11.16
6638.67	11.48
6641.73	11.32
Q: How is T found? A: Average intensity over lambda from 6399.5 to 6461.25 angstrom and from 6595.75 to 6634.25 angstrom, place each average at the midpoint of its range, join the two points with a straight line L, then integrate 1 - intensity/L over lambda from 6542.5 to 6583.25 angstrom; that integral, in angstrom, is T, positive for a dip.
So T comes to -4.1 angstrom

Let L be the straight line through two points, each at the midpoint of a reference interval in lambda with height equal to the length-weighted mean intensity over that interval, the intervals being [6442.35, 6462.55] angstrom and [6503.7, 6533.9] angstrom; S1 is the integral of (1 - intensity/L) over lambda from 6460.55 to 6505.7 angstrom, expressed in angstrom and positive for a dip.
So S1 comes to 1.6 angstrom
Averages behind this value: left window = 11.6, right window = 12.7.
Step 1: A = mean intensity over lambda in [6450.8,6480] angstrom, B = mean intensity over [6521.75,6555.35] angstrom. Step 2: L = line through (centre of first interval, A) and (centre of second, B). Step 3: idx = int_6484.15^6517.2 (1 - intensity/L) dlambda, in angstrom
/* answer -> 2.3 angstrom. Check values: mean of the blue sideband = 12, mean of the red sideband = 13.1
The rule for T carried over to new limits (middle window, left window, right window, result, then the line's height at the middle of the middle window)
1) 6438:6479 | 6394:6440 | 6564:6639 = -2.9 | 10.9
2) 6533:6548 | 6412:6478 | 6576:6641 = -2.1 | 11.6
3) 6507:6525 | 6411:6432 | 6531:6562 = 0.2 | 12.6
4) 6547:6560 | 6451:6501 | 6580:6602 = -1.1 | 12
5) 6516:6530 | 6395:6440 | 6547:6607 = -1.2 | 11.8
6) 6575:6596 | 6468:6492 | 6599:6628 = -0.8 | 11.8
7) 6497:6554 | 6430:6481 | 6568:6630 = -4.7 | 11.7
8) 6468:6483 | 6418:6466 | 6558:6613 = -1.0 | 11.4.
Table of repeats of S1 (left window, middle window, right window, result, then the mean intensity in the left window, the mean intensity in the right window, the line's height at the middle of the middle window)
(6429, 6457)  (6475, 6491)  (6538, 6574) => 0.0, 11.1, 12.9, 11.8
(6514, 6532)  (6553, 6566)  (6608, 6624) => -0.8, 12.8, 11.6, 12.3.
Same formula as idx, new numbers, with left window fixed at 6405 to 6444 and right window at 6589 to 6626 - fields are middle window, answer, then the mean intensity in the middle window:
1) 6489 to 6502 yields 0.4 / 10.9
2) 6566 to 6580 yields -0.5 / 12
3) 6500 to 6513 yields -1.2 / 12.3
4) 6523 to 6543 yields -3.2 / 13.2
